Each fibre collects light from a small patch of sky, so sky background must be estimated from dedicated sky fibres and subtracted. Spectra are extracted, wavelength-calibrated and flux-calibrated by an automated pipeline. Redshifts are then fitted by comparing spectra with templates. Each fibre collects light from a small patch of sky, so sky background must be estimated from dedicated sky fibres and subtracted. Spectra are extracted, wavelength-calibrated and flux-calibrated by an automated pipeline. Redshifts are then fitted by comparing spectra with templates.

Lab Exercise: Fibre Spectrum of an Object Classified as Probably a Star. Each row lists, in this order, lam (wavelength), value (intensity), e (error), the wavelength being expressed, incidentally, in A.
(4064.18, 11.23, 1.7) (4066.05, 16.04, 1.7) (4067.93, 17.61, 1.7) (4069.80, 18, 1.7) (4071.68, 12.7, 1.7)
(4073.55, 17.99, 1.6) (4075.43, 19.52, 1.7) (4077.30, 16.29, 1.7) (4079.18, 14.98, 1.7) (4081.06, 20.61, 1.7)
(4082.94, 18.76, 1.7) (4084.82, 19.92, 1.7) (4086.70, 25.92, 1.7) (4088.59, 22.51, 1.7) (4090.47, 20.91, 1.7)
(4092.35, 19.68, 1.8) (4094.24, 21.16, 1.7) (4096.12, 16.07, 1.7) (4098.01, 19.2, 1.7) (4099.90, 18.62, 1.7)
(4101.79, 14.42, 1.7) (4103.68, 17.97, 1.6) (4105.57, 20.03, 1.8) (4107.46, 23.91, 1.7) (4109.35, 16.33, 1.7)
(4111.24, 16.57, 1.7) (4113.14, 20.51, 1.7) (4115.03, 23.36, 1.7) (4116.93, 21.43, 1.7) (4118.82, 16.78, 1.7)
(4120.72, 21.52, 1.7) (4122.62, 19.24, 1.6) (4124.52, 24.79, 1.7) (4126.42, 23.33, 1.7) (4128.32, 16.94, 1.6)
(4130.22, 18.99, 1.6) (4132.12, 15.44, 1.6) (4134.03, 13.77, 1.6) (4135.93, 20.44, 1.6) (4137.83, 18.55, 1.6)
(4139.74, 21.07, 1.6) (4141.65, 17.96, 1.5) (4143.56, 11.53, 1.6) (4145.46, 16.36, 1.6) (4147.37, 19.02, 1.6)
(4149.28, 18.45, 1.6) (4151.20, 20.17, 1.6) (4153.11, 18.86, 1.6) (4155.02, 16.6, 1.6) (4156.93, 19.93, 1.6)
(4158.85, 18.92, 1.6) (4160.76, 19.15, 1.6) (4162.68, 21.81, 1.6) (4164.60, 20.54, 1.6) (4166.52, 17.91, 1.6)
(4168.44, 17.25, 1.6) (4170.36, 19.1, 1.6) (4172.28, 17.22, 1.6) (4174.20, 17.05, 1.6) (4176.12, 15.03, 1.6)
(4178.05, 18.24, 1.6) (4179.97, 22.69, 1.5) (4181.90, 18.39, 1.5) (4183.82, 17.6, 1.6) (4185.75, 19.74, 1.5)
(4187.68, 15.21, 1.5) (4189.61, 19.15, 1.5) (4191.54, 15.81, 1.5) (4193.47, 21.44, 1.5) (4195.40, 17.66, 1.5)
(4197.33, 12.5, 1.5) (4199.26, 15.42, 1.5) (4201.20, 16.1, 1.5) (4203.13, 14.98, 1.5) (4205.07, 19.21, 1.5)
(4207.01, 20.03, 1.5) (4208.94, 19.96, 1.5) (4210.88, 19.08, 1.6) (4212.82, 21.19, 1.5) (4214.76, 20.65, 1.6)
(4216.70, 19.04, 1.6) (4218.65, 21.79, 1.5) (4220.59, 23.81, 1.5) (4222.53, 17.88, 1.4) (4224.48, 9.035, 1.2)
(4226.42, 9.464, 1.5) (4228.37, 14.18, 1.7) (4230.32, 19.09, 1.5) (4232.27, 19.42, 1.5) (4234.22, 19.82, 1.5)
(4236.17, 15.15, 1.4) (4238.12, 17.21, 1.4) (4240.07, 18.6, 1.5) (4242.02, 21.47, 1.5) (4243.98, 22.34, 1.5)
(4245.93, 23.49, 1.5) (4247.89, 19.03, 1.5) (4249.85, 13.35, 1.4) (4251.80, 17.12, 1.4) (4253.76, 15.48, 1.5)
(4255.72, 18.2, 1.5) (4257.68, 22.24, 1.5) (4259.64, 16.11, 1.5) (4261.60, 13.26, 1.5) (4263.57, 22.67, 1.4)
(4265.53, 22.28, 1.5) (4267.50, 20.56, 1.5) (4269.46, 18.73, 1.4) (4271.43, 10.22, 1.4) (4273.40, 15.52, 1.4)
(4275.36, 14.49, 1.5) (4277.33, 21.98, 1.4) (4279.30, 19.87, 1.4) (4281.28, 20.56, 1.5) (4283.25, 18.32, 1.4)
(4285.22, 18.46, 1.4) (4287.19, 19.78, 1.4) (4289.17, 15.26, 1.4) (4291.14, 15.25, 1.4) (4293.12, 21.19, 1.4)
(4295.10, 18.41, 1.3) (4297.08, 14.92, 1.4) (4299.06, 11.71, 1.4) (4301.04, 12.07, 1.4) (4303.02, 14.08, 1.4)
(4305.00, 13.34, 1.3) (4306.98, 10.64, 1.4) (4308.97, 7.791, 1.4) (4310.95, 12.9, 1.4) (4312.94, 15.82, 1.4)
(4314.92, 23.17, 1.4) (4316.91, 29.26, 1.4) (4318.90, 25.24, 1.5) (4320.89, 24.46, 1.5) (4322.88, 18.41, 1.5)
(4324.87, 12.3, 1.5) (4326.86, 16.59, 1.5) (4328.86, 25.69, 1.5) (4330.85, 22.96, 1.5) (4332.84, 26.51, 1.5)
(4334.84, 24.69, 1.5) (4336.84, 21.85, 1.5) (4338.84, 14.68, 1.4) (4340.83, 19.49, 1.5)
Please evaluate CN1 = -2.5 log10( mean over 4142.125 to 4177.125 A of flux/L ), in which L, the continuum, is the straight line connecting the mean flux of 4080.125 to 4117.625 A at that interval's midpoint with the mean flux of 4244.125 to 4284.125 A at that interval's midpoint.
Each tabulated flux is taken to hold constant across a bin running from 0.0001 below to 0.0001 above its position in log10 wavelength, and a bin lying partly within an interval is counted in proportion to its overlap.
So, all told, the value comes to 0.07 mag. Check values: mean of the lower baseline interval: 19.9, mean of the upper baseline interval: 18.3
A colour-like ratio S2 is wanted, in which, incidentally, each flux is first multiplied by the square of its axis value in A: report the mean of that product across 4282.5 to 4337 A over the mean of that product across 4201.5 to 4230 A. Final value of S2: 1.07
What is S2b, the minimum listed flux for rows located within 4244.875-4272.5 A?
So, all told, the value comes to 10.22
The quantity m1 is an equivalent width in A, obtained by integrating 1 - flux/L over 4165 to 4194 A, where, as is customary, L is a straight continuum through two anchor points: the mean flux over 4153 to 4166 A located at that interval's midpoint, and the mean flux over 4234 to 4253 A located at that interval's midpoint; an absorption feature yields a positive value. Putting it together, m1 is 1.7 A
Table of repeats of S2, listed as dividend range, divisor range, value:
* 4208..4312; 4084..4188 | 0.97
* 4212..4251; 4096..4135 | 1.01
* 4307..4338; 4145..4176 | 1.17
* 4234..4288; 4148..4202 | 1.06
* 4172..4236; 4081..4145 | 0.96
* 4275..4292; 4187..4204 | 1.16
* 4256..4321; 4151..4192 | 1.00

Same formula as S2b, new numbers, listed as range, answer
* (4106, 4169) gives 11.53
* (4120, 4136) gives 13.77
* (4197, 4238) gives 9.035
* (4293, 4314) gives 7.791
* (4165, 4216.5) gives 12.5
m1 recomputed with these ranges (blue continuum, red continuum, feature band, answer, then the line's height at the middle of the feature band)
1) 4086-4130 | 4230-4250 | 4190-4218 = 1.9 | 19.4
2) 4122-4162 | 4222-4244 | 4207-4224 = -3.0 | 17.1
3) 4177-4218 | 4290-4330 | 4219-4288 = -1.0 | 17.7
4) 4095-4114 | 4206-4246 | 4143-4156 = 0.7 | 18.5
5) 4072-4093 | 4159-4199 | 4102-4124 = -0.7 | 19.1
